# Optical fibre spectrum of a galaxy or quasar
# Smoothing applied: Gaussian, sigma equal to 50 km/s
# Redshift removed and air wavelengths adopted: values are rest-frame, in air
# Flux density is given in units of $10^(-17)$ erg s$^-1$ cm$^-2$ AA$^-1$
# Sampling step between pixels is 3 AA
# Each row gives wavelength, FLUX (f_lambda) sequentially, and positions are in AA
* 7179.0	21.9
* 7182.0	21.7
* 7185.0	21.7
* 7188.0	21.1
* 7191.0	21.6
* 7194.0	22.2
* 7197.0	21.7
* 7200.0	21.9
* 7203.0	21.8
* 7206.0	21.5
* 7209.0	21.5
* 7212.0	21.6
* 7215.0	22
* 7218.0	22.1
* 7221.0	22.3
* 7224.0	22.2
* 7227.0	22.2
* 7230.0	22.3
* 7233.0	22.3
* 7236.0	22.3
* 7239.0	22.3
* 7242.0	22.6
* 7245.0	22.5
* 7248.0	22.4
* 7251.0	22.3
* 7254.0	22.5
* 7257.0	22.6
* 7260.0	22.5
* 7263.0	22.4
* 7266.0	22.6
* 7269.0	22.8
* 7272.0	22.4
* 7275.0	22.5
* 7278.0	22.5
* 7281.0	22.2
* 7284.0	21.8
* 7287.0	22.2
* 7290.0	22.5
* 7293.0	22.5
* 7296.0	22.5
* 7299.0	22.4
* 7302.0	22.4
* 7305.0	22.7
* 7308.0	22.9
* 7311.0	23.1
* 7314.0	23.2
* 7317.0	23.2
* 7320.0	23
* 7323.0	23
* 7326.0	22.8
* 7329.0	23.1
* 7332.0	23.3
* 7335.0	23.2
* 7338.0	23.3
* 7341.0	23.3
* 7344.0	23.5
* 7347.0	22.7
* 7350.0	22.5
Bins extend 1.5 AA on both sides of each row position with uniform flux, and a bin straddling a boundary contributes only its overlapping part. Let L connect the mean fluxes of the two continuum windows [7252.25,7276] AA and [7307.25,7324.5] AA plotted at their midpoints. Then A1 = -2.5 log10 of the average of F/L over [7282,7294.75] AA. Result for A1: 0.03 mag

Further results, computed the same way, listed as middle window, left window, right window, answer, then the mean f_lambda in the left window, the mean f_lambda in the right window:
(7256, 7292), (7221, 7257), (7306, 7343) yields 0.01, 22.4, 23.1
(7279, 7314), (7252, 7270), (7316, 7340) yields 0.02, 22.6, 23.1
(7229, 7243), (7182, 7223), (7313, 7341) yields -0.01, 21.8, 23.1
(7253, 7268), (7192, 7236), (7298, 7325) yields -0.01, 22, 22.9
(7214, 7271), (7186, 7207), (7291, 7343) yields -0.01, 21.7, 22.9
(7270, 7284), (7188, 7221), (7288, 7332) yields 0.01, 21.8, 22.8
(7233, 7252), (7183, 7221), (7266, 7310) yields -0.02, 21.7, 22.5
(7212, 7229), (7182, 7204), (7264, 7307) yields -0.01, 21.7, 22.4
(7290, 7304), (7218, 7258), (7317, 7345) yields 0.02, 22.4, 23.2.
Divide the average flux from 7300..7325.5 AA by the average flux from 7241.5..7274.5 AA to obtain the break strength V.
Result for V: 1.02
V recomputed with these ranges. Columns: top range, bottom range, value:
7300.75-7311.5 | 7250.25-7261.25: 1.01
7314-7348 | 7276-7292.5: 1.04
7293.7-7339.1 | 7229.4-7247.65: 1.02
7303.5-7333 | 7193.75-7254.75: 1.04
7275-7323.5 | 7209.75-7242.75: 1.02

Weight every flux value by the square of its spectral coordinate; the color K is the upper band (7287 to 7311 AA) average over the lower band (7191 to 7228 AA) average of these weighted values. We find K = 1.1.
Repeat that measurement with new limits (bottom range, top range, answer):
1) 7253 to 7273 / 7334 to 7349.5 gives 1.05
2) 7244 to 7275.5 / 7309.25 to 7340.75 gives 1.05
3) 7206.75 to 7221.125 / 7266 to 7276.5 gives 1.05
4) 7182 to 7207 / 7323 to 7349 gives 1.11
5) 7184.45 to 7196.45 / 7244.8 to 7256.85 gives 1.05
